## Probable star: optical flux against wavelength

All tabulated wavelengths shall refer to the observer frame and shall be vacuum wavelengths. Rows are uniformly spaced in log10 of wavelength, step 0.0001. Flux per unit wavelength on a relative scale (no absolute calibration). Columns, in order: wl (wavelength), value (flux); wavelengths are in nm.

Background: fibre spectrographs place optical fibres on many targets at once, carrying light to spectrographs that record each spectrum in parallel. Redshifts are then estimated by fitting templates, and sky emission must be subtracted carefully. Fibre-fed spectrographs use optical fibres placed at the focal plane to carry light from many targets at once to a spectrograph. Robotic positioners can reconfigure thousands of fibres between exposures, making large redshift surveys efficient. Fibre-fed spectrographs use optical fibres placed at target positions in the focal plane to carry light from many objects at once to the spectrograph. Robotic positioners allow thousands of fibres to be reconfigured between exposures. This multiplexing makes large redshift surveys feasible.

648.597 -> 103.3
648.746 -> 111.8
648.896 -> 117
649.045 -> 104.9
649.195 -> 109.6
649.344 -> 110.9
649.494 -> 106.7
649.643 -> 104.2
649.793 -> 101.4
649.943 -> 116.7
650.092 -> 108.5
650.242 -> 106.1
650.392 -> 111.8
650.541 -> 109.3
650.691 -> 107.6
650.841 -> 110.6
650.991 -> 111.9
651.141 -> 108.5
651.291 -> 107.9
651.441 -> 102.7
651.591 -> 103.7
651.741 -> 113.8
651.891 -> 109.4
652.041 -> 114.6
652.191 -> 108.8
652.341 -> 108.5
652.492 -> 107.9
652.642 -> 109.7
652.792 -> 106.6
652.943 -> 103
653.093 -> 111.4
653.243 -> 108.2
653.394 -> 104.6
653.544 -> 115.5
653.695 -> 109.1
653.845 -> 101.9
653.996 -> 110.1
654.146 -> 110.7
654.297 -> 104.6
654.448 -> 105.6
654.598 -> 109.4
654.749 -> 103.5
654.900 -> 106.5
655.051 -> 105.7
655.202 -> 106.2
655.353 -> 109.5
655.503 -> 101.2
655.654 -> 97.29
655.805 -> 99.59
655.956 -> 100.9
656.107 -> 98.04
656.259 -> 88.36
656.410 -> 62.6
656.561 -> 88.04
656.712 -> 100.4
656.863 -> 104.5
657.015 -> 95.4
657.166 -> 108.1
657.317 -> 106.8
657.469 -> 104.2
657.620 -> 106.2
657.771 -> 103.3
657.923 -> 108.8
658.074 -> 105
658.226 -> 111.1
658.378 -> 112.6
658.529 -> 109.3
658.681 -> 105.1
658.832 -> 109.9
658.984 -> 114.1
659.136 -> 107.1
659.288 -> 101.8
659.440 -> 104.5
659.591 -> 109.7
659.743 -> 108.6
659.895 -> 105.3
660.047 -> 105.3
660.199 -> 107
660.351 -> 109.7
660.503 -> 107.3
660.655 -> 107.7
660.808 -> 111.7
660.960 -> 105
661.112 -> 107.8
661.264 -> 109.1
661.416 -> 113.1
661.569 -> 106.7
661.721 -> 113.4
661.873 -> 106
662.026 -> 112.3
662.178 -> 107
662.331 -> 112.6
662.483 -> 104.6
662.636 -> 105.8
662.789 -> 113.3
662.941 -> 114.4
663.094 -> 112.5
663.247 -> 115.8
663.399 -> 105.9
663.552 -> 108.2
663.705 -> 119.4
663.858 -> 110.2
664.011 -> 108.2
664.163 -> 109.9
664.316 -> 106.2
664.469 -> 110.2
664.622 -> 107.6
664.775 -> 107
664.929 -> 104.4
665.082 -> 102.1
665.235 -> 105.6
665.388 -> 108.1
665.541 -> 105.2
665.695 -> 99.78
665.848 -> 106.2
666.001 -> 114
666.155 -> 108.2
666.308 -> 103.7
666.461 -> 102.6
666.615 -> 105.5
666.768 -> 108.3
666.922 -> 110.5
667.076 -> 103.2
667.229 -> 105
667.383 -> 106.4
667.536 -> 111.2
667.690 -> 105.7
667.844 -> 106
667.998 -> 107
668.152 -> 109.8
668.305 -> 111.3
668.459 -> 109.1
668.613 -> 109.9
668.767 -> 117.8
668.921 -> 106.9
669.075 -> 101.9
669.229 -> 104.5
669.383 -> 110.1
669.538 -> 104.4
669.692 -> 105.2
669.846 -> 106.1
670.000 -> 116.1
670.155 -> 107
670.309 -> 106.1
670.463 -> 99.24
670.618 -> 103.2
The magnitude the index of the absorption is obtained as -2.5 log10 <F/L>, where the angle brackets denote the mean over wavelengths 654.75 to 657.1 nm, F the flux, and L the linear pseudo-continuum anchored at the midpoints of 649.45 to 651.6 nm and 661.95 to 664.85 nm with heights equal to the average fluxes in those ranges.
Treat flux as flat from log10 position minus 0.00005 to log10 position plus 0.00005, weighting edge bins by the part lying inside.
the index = 0.12 mag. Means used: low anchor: 108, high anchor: 110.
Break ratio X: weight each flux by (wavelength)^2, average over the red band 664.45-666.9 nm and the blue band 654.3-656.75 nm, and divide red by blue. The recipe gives 1.1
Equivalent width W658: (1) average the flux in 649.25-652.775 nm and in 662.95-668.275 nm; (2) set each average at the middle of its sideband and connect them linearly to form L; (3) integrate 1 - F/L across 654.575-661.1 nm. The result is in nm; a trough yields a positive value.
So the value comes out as 0.26 nm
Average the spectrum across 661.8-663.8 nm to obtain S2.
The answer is 111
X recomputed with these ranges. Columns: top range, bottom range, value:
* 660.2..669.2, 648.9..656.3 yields 1.05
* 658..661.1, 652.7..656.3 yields 1.04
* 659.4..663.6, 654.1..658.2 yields 1.09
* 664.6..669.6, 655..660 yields 1.07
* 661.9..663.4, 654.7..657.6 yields 1.13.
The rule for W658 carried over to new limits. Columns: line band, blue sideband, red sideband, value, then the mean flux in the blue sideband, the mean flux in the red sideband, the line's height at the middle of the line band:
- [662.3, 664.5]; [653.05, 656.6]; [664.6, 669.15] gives -0.10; 102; 107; 106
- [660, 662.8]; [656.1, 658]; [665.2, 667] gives -0.18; 98.1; 106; 102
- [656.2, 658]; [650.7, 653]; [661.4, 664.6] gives 0.18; 108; 110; 109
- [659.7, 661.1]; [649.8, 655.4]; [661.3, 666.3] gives 0.01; 108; 109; 109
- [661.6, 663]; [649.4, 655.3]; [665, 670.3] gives -0.03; 108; 107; 107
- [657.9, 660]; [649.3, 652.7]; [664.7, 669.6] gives 0.00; 109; 107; 108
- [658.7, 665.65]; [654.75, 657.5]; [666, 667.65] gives -0.34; 99.1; 107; 103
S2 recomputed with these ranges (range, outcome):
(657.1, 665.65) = 108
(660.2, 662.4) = 109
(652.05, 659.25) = 105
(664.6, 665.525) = 106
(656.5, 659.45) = 105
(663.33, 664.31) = 110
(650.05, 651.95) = 109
